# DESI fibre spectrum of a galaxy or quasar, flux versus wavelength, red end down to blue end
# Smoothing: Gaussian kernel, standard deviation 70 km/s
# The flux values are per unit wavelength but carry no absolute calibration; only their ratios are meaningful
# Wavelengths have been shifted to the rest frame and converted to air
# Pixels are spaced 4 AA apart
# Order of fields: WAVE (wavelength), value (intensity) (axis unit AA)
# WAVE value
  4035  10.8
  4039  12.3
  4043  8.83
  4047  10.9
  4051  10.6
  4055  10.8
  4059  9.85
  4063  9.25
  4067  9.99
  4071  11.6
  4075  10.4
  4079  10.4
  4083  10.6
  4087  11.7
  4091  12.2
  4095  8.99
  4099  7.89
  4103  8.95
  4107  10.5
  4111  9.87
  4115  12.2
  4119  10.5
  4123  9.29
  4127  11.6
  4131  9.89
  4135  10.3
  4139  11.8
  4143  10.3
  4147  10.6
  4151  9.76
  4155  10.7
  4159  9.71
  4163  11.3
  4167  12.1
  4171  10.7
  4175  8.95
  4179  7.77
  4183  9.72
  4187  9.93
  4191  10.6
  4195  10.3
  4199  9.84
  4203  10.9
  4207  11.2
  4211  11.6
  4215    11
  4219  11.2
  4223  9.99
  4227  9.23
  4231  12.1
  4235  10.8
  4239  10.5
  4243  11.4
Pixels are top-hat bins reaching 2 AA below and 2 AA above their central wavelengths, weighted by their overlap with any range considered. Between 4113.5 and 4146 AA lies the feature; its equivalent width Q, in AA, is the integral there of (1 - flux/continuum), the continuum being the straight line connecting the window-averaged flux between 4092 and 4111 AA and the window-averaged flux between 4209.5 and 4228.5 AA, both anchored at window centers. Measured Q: -3.6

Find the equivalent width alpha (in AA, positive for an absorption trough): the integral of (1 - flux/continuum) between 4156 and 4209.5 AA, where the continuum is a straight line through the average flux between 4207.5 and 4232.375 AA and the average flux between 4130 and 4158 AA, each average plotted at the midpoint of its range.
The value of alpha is 2.0 AA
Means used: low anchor 10.5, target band 10.3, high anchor 10.8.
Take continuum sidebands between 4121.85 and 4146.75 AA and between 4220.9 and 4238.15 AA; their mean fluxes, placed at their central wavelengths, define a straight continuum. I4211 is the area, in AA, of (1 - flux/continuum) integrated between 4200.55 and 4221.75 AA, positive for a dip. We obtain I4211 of -1.1 AA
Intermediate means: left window 10.6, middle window 11.1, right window 10.5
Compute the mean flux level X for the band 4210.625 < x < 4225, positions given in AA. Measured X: 10.9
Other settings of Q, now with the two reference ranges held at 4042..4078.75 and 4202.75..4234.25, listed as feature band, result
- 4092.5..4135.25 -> 2.0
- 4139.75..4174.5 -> 0.2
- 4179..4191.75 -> 1.3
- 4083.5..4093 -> -1.2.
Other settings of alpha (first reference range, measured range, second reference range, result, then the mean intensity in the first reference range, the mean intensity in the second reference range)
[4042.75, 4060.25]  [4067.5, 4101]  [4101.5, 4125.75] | -0.44 AA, 10.3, 10.3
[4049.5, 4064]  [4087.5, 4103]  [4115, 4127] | 0.91 AA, 10.2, 10.6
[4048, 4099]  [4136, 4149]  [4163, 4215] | -0.57 AA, 10.4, 10.4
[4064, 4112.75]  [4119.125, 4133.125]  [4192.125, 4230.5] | 0.10 AA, 10.2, 10.6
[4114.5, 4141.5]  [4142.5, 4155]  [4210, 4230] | 0.47 AA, 10.7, 10.6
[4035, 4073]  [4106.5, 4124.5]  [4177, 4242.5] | -0.07 AA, 10.5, 10.4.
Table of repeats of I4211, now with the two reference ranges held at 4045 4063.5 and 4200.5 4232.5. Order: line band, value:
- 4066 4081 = -0.31 AA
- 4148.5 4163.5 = 0.56 AA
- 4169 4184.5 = 2.12 AA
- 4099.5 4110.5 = 1.07 AA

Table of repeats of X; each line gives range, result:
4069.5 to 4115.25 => 10.4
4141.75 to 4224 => 10.4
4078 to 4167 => 10.4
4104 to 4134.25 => 10.5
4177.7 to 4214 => 10.3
